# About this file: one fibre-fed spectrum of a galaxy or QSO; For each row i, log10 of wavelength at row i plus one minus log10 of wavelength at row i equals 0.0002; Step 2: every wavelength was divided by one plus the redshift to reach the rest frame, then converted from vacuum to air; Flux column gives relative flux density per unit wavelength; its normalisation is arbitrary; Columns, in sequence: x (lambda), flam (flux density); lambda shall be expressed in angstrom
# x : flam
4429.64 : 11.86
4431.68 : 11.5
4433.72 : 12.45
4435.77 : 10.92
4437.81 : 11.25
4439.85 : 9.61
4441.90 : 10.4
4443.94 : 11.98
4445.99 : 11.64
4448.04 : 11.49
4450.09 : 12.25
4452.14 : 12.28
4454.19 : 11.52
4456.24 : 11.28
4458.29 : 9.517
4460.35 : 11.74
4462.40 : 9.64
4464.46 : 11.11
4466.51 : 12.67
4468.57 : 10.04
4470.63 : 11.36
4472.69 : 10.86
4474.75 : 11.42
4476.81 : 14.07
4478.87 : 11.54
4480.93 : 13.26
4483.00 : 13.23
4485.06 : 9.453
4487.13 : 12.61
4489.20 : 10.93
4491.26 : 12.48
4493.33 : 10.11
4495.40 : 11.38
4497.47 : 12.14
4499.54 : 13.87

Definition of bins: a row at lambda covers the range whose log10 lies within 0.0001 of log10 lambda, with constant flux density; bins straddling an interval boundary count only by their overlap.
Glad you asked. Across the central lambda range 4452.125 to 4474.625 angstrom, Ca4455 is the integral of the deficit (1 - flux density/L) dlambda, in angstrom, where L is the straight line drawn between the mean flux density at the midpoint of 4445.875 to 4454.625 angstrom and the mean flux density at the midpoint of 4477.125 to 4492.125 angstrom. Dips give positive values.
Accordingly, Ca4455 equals 1.7 angstrom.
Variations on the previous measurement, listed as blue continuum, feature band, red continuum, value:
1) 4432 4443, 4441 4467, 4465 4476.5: -0.3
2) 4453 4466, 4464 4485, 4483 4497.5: -1.4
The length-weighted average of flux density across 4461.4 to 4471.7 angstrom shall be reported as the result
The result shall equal 11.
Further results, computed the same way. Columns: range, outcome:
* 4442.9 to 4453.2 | 11.9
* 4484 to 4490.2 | 11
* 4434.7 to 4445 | 10.8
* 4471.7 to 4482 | 12.2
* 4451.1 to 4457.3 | 11.7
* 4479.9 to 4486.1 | 12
